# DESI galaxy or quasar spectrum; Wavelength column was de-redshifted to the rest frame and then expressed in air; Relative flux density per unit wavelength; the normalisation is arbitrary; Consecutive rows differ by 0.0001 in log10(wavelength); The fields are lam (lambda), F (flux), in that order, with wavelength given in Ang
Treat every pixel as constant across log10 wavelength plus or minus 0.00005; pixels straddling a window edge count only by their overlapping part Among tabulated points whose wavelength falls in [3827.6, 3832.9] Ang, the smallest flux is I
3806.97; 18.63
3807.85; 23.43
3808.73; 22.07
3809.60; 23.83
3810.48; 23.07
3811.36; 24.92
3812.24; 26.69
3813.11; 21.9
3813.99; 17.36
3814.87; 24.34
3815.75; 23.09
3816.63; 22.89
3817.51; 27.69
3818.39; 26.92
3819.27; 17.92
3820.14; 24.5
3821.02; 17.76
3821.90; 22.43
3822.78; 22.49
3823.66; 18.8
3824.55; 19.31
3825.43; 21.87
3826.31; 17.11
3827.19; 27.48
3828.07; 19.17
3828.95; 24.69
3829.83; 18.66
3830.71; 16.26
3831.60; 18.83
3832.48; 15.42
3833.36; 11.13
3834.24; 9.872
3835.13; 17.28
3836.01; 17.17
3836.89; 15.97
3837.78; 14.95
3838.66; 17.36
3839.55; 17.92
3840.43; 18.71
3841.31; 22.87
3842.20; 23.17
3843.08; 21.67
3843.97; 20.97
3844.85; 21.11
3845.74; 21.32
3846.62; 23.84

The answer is 15.42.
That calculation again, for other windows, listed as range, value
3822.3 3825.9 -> 18.8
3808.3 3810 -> 22.07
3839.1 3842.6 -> 17.92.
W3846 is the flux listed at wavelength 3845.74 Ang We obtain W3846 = 21.32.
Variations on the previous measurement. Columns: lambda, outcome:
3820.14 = 24.5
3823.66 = 18.8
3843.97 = 20.97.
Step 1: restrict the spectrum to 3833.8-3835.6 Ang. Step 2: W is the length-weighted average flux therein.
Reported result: 13.6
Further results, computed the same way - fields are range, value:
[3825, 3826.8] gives 19.7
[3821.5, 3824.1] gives 21.2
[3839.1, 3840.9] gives 18.4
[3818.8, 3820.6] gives 21.4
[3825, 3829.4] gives 22.1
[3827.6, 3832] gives 19.6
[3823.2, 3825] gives 19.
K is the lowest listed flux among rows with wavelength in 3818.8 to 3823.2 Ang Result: 17.76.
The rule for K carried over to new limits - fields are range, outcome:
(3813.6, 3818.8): 17.36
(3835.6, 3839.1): 14.95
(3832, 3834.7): 9.872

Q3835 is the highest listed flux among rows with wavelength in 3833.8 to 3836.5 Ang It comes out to 17.28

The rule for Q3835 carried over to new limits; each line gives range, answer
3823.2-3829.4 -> 27.48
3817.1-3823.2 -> 27.69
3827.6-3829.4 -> 24.69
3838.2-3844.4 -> 23.17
